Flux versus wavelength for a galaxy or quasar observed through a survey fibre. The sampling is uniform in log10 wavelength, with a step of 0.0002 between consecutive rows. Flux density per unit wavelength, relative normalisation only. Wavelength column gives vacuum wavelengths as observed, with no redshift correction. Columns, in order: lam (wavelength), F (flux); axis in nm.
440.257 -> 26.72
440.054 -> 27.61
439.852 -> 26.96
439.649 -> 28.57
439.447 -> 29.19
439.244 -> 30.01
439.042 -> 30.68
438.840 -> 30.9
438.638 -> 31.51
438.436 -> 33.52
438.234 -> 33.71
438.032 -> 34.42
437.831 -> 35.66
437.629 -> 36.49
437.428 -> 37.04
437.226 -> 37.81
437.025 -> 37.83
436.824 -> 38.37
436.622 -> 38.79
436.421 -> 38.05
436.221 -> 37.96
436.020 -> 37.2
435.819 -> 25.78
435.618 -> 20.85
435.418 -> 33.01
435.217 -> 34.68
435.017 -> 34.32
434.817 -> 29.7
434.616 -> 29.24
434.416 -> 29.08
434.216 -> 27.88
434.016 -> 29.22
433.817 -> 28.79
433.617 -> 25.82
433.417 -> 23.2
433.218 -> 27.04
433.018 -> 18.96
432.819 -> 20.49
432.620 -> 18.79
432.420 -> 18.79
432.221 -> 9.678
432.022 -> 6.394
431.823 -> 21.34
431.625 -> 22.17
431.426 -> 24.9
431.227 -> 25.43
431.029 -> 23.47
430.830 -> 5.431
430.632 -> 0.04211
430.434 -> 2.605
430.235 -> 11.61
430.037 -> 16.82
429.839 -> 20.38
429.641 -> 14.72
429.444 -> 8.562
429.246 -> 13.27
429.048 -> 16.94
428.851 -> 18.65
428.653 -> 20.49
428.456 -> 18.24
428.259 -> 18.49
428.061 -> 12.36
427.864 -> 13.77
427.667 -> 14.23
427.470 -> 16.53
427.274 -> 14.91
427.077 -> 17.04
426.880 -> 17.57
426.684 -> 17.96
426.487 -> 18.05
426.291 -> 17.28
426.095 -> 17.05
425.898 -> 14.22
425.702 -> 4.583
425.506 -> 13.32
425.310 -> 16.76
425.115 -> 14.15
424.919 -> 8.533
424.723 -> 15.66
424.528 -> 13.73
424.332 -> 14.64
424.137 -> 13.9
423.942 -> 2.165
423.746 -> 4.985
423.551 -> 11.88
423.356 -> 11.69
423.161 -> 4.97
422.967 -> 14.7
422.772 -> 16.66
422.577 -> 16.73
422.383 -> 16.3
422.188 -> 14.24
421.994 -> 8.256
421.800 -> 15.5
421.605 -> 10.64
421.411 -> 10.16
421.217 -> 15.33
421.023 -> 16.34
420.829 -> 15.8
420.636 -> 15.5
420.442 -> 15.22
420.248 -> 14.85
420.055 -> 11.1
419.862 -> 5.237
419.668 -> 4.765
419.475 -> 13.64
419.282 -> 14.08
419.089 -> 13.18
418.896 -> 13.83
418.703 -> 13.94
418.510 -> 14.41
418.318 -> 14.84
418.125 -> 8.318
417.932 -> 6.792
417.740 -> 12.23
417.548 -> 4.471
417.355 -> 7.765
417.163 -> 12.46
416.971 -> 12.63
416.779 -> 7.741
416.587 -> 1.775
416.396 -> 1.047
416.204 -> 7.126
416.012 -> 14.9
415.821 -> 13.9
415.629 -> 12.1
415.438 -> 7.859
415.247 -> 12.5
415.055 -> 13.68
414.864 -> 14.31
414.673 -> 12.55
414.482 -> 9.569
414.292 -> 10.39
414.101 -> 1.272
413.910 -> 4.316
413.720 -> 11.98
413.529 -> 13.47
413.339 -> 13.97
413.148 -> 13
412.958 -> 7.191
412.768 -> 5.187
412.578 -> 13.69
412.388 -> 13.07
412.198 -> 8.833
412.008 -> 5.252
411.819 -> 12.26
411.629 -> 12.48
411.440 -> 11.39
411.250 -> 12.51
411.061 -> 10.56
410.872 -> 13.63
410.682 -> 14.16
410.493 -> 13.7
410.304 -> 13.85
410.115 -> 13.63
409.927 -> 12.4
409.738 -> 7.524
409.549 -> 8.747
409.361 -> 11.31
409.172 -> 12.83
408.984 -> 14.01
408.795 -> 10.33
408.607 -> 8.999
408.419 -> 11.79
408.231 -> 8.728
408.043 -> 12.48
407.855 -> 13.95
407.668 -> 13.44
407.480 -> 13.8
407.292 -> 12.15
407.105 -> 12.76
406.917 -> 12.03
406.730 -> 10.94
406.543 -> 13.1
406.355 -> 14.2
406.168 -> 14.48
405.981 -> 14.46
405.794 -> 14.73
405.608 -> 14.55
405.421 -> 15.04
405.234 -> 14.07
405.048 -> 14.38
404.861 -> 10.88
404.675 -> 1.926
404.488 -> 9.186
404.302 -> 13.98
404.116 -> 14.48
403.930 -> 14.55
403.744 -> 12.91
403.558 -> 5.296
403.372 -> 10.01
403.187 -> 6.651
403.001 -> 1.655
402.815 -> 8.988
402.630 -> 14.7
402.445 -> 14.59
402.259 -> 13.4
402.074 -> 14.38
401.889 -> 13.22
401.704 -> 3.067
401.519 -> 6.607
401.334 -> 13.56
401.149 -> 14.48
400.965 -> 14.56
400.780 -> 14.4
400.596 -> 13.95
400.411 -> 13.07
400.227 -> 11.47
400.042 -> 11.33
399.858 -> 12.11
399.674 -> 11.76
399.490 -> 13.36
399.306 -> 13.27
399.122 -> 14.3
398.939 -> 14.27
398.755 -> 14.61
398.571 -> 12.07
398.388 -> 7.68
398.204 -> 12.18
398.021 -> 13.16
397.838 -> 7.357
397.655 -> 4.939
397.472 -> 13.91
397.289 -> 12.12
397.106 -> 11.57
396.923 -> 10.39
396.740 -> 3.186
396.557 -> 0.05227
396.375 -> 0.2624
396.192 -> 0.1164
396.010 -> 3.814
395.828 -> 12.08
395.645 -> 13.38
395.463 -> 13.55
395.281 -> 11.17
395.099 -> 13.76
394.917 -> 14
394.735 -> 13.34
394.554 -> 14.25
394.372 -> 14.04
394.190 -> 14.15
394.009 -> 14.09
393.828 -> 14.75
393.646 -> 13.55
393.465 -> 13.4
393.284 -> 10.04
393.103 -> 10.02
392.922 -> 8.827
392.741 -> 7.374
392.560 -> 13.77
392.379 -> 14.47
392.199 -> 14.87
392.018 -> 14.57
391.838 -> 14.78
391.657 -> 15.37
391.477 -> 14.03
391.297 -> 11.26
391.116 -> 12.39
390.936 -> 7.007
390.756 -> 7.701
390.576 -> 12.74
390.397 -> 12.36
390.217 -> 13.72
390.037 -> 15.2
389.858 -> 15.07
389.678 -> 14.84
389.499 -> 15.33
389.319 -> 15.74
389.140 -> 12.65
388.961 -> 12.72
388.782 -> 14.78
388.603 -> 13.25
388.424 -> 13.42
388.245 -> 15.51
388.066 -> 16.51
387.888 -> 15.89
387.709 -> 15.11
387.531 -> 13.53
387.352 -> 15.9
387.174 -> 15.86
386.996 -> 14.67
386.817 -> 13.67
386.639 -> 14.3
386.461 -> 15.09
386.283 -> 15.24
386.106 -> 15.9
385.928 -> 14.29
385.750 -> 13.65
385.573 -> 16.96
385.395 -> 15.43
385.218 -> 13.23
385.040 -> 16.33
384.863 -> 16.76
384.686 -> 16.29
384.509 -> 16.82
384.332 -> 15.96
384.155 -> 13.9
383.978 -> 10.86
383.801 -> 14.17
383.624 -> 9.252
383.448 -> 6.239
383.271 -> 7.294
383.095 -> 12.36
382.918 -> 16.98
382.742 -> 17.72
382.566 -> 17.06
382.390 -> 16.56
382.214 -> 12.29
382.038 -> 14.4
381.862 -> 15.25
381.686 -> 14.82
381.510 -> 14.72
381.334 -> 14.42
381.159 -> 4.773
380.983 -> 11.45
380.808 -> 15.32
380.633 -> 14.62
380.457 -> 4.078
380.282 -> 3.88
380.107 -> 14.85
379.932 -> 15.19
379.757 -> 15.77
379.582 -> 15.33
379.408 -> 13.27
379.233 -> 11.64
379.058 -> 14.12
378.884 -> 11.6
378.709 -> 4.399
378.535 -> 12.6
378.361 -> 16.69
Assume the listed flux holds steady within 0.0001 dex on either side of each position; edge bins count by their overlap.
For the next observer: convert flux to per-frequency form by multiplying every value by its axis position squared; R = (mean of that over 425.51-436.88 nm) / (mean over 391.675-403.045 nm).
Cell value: 2.1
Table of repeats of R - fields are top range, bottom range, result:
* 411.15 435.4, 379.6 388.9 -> 1.26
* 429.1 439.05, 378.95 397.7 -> 2.50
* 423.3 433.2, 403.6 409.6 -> 1.34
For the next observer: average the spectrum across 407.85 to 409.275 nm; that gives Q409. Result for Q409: 11.5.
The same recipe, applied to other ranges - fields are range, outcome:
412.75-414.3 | 9.08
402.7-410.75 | 11.7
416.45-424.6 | 11.5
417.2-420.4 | 10.9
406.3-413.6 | 11.7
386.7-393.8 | 13.4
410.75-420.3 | 10.4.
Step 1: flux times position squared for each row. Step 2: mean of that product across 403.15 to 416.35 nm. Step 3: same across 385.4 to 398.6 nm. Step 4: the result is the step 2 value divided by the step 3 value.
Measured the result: 1.0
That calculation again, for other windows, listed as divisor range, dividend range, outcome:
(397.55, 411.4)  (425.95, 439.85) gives 2.30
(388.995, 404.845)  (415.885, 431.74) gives 1.31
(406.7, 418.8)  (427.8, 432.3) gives 1.51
